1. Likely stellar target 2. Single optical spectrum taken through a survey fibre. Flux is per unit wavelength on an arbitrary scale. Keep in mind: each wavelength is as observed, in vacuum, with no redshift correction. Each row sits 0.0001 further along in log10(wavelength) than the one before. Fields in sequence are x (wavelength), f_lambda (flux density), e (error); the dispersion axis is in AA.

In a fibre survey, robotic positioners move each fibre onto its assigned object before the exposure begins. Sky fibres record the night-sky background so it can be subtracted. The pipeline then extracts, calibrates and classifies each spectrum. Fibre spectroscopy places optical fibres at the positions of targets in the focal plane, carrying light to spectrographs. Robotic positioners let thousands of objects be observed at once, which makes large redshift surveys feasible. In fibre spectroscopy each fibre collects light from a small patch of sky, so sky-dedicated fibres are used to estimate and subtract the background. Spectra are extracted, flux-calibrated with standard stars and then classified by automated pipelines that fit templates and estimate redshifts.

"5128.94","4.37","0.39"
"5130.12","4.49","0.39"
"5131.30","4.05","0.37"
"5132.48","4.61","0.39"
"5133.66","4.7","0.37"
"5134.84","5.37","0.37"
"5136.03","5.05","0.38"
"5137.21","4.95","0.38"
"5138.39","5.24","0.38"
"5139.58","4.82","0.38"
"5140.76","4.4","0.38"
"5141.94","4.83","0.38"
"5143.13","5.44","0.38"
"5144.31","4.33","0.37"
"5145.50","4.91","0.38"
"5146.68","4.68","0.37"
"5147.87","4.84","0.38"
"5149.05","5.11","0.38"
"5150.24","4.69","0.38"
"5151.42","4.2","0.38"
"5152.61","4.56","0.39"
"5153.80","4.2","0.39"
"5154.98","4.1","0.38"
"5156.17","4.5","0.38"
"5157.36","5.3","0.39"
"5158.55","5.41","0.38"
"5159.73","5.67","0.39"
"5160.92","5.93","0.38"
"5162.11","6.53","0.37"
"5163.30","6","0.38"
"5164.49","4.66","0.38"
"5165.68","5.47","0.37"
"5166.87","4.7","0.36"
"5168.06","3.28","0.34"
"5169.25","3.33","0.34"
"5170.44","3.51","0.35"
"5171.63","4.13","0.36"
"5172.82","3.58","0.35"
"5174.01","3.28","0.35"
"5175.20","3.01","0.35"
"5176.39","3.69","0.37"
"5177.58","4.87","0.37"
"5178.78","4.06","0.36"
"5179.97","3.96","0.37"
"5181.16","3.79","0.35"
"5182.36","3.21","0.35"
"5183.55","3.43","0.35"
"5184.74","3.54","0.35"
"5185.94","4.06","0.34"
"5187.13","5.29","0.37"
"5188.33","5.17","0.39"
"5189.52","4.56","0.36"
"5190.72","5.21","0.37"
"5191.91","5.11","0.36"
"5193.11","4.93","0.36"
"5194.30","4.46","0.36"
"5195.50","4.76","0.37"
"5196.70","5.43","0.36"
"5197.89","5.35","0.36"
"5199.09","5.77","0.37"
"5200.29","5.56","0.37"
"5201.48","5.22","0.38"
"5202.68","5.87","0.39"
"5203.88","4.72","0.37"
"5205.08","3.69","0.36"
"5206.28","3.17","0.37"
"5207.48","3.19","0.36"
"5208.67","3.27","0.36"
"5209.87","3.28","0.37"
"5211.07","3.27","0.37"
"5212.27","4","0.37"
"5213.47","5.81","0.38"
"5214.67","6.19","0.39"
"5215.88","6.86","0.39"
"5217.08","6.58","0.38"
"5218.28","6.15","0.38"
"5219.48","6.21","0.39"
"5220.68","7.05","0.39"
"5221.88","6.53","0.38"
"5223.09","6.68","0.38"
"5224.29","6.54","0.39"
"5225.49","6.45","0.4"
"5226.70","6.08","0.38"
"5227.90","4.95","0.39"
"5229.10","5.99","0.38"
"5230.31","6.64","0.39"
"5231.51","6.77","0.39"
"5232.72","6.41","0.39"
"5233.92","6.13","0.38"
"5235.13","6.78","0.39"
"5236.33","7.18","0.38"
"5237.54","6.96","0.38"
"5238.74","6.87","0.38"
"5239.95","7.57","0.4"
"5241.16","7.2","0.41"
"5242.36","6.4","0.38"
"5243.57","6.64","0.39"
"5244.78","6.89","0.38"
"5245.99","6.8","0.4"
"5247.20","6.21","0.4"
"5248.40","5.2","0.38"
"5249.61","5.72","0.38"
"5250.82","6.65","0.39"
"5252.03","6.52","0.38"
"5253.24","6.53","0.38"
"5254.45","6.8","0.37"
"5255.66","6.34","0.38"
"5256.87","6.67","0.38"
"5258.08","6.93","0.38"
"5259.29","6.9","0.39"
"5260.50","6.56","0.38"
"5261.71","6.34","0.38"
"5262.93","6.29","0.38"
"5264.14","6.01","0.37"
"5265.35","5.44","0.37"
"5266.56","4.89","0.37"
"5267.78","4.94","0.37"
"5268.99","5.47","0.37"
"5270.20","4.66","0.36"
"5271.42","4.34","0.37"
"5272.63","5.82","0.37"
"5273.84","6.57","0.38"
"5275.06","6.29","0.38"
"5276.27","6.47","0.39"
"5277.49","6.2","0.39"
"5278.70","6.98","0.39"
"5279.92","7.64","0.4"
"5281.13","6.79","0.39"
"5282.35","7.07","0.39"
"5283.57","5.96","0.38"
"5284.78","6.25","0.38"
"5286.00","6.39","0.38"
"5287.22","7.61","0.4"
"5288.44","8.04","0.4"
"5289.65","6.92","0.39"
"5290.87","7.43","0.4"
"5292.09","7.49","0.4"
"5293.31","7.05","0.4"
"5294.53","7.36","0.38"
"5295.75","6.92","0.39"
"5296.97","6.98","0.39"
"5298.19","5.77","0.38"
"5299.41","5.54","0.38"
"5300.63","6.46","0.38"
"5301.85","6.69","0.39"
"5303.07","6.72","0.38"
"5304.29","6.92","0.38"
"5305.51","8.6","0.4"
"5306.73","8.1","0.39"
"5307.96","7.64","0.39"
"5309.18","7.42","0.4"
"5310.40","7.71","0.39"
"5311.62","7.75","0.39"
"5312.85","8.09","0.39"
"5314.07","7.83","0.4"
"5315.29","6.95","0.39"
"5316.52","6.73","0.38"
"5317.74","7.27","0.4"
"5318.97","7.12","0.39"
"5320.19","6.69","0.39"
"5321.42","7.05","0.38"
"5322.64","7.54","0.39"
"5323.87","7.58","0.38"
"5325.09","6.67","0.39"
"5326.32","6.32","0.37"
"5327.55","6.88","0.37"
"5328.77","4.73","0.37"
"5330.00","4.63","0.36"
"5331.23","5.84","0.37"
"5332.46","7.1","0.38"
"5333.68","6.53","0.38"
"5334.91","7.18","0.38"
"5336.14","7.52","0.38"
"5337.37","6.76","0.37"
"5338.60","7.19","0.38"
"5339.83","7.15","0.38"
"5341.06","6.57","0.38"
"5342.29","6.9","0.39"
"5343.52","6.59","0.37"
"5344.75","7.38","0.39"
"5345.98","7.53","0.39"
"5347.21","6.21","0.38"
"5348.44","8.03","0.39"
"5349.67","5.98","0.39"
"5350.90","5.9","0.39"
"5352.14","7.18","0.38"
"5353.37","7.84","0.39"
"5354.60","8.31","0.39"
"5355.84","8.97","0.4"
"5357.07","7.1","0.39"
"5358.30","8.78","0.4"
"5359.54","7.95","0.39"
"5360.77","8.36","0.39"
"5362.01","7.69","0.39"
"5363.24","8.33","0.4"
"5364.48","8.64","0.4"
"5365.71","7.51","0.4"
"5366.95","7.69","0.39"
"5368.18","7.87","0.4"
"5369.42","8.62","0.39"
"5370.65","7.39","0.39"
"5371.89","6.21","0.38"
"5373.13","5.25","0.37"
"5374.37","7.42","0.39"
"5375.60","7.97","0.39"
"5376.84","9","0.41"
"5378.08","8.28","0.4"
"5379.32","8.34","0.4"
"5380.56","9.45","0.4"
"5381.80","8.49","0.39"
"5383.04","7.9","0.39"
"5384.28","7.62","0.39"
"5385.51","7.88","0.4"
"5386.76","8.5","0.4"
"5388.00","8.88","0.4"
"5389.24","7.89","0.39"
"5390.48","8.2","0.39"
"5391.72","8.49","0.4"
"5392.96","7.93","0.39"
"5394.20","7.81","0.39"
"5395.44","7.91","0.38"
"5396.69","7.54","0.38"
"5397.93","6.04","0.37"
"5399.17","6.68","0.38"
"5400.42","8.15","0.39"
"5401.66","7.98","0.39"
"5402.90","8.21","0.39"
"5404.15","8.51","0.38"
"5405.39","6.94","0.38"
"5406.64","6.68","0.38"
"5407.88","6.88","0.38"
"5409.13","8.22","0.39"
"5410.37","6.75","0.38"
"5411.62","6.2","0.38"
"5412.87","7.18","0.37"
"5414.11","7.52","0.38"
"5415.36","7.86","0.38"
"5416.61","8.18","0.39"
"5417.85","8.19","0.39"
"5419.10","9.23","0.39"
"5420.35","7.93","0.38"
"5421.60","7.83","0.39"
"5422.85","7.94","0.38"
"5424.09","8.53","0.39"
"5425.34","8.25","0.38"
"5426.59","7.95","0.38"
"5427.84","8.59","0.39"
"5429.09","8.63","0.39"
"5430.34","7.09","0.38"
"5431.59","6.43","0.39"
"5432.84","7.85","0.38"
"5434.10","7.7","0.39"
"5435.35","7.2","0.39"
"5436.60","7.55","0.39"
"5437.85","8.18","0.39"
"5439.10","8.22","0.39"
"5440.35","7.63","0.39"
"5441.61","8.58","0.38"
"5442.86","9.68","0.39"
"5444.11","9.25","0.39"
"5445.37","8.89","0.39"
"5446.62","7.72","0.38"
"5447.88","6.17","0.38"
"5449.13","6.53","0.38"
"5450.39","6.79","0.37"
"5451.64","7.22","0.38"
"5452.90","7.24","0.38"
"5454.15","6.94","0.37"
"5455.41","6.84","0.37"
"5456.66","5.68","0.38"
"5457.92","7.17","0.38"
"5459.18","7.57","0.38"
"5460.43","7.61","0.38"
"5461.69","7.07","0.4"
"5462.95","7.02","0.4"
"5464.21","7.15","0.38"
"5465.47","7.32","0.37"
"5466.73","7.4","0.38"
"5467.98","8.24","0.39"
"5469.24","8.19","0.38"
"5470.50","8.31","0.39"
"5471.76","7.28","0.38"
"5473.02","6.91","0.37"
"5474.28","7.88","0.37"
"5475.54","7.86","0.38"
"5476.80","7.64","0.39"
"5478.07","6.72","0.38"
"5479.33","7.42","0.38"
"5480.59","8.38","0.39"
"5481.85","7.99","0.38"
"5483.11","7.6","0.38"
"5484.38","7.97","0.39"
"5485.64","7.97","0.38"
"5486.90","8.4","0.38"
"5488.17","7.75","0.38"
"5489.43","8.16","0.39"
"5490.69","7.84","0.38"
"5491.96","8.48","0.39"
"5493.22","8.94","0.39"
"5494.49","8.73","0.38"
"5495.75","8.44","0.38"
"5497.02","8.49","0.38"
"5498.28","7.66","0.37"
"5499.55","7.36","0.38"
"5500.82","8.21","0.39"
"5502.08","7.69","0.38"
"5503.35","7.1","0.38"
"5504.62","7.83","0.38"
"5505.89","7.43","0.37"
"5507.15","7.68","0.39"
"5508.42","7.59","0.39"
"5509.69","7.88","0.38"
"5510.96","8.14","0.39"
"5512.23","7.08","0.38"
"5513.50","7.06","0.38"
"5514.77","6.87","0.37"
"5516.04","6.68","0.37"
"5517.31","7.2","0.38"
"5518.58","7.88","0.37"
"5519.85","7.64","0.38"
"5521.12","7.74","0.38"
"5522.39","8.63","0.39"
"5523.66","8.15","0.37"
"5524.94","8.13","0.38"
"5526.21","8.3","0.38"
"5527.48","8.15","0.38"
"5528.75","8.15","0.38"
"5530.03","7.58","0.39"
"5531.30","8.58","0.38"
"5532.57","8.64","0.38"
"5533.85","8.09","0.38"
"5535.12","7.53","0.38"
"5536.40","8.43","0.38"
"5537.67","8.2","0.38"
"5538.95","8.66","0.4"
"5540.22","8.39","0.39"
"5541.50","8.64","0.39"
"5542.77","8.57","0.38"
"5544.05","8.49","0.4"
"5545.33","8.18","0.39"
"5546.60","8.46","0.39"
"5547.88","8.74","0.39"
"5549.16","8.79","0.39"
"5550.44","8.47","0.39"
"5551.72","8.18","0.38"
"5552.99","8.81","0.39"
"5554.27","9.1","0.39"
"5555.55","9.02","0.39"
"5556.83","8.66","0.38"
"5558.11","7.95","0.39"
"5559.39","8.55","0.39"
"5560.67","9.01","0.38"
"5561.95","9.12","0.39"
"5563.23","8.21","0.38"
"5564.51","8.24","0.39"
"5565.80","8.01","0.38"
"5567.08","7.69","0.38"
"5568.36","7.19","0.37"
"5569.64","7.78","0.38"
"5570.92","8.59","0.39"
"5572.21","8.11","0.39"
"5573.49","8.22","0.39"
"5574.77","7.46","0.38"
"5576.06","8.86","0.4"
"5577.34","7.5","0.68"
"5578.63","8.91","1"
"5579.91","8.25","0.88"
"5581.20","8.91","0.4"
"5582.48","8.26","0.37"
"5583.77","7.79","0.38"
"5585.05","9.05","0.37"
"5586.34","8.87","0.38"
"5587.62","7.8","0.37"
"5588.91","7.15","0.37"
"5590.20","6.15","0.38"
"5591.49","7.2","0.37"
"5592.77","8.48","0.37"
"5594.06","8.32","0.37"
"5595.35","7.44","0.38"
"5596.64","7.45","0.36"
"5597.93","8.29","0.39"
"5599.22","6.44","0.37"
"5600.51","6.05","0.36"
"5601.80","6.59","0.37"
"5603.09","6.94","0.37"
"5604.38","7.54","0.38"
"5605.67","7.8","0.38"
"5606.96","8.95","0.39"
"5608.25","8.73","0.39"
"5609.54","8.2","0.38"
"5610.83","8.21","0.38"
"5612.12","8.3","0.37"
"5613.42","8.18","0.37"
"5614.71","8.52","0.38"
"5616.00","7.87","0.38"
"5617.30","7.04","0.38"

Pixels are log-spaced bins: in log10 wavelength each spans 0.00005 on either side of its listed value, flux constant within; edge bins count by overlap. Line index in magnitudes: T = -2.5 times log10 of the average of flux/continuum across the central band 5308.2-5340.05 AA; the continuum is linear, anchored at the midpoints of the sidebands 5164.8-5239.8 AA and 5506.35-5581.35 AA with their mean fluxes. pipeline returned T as -0.13 mag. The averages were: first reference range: 5.05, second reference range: 8.16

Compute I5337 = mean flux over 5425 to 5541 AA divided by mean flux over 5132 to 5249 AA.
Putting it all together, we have 1.51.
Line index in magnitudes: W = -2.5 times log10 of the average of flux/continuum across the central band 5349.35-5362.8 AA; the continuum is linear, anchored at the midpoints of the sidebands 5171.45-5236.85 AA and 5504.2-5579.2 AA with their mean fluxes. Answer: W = -0.191 mag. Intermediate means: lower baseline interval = 5.06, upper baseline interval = 8.13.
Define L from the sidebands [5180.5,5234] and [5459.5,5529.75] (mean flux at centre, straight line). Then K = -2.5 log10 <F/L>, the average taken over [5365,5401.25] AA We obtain -0.16 mag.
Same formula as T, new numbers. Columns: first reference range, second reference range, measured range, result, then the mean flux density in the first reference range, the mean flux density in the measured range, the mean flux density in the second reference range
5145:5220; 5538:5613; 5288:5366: -0.205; 4.65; 7.16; 8.13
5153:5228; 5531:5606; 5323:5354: -0.104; 4.83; 6.74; 8.11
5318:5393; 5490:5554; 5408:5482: 0.017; 7.43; 7.64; 8.06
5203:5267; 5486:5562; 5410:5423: -0.054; 6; 7.72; 8.13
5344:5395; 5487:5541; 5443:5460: 0.083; 7.82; 7.31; 7.94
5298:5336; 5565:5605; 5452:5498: -0.036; 6.93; 7.68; 7.78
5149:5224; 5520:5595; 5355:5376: -0.202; 4.75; 7.75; 8.25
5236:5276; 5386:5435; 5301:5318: -0.102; 6.26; 7.45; 7.77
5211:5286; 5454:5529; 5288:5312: -0.092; 6.28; 7.17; 7.7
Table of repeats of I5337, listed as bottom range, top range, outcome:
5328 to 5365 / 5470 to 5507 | 1.10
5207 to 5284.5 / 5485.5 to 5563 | 1.33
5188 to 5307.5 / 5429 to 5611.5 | 1.29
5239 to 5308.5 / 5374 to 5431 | 1.21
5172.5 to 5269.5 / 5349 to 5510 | 1.41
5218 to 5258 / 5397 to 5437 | 1.18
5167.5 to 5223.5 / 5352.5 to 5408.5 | 1.70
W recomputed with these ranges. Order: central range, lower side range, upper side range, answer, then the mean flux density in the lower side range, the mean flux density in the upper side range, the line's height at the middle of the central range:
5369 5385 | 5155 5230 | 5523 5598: -0.19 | 4.88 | 8.23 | 6.56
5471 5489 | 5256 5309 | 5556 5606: -0.03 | 6.57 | 7.92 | 7.46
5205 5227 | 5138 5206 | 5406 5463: -0.04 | 4.63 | 7.62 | 5.13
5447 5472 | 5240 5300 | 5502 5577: 0.06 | 6.44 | 8.11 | 7.61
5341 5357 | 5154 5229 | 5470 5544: -0.13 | 4.85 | 7.91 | 6.38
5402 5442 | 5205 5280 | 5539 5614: -0.09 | 6.02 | 8.13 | 7.15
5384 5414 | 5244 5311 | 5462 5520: -0.06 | 6.56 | 7.72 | 7.22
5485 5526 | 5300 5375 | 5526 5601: 0.01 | 7.21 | 8.17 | 7.93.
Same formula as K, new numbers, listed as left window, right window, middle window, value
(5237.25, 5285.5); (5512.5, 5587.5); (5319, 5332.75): 0.044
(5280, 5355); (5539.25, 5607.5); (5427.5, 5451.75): -0.040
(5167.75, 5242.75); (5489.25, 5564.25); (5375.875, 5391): -0.224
